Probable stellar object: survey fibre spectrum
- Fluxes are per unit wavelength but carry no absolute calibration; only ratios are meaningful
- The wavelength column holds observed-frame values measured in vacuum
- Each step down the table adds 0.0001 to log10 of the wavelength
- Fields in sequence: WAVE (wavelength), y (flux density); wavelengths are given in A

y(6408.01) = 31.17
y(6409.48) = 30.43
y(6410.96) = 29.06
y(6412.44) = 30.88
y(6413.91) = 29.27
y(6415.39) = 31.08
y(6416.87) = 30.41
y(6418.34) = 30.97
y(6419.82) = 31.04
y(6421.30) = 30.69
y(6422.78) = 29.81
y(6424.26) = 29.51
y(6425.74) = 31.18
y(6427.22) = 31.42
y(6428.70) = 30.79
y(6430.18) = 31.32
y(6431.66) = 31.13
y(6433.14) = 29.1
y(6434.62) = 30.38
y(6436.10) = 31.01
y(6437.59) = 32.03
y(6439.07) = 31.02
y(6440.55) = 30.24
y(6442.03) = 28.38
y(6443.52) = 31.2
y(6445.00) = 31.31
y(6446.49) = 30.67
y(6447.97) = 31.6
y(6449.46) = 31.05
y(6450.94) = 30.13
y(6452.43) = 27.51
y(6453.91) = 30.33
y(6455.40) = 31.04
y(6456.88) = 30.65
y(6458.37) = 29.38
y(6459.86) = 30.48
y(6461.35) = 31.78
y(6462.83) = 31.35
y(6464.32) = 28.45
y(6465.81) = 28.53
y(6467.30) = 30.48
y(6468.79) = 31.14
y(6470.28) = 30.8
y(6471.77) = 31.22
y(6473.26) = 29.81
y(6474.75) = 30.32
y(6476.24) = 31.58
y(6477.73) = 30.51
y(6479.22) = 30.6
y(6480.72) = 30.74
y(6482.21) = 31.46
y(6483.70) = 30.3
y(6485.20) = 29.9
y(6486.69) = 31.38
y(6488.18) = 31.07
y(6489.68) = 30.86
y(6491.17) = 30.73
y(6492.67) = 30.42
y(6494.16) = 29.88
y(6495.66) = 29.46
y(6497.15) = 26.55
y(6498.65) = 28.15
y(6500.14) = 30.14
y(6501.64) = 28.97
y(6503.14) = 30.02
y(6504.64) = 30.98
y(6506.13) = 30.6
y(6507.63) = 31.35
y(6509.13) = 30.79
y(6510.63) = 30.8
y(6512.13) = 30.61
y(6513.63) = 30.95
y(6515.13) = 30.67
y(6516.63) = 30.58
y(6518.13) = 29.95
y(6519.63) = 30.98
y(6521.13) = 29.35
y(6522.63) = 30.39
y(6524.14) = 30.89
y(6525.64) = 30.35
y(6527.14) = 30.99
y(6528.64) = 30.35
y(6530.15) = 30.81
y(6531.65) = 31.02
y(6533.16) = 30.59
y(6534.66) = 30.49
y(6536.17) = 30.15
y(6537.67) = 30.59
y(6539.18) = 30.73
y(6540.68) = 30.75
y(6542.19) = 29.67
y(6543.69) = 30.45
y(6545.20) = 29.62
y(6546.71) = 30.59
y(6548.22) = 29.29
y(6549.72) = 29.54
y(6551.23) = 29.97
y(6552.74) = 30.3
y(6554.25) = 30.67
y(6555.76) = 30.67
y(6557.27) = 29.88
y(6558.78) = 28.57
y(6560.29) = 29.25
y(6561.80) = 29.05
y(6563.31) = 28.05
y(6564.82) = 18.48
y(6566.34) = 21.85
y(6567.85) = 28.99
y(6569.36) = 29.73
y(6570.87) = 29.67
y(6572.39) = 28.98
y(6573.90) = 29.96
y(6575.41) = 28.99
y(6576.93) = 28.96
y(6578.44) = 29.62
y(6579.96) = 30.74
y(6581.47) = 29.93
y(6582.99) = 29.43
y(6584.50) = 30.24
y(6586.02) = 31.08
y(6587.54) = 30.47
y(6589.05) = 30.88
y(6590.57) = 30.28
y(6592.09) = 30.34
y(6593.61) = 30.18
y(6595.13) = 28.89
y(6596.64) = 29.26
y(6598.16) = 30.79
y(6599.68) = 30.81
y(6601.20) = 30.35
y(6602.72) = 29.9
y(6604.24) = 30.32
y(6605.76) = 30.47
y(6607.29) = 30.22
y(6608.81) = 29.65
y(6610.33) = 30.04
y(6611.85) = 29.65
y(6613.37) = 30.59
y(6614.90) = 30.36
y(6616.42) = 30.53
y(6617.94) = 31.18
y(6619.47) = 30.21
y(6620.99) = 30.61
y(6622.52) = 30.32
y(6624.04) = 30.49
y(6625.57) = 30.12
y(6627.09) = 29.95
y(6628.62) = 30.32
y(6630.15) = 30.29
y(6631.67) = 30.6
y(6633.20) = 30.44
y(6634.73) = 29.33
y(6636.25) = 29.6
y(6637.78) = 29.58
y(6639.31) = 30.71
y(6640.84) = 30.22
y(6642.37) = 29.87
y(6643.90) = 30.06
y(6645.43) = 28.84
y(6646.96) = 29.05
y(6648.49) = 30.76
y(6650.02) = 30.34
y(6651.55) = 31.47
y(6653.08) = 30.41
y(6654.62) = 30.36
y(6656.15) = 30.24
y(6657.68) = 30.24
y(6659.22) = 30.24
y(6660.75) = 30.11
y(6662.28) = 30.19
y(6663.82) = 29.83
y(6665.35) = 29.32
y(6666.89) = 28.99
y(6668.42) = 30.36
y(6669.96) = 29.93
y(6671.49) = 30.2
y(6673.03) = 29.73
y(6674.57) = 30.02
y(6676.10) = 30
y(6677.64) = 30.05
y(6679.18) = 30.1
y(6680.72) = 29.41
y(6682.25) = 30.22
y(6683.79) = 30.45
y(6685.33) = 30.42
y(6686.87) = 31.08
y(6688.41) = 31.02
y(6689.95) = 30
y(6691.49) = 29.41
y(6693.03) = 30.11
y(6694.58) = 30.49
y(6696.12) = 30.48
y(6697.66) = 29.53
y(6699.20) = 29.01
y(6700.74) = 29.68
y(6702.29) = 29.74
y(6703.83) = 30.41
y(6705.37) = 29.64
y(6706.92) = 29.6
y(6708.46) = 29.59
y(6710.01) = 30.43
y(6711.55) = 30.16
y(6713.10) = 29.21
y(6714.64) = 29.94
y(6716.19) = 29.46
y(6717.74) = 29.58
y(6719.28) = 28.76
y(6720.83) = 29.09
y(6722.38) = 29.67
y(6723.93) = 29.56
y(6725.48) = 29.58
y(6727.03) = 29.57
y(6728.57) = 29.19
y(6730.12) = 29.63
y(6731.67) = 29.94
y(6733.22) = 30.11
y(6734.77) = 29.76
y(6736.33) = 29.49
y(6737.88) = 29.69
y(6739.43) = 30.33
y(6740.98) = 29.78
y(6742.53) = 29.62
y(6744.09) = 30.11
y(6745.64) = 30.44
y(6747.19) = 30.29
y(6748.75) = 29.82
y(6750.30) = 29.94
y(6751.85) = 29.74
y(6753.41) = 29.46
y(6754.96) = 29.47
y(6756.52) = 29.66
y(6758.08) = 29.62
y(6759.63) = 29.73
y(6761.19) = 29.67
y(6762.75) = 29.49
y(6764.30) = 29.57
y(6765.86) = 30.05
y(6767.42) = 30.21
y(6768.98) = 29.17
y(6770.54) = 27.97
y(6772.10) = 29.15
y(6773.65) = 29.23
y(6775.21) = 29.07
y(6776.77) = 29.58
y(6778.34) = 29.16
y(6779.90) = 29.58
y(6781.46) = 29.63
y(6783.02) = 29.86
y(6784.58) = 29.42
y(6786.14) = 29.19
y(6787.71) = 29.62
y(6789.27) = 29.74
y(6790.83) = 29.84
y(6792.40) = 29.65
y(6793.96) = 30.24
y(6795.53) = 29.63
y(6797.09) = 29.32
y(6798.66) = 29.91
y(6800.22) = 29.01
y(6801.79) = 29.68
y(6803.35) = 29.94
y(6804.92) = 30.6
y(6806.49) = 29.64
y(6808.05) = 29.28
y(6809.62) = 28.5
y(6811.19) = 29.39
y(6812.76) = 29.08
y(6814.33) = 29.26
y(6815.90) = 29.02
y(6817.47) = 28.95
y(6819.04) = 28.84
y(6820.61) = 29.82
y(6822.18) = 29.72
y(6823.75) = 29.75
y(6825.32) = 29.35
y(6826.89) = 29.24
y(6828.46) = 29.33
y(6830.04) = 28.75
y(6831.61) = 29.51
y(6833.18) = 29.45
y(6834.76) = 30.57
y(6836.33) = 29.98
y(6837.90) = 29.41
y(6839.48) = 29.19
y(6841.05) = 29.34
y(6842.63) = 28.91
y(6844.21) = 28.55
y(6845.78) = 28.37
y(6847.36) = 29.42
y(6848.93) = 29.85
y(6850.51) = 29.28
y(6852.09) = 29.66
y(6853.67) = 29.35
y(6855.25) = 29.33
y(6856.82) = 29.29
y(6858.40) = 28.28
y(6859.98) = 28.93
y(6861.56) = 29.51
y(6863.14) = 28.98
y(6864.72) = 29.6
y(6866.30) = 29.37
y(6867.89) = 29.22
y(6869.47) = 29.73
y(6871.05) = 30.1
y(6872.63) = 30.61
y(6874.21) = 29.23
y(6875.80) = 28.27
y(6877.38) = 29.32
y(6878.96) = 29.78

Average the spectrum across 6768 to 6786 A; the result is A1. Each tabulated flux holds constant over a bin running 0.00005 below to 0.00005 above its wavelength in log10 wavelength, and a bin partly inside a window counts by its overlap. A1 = 29.3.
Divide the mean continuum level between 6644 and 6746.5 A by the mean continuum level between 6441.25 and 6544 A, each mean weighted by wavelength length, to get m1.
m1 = 1.0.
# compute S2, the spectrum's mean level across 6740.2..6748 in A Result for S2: 30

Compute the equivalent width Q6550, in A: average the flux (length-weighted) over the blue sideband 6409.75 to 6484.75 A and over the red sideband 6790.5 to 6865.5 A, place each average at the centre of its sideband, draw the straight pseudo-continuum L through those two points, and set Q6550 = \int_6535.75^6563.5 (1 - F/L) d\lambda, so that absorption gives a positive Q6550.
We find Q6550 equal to 0.3 A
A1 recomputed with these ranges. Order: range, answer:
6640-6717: 30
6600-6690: 30.2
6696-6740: 29.7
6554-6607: 29.3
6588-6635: 30.2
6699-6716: 29.8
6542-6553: 29.9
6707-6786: 29.6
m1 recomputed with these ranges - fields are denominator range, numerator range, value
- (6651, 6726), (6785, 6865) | 0.98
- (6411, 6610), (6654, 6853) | 0.99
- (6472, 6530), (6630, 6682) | 0.99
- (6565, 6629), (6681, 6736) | 1.00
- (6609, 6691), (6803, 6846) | 0.97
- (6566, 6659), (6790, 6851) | 0.98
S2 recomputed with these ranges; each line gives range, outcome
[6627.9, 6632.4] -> 30.4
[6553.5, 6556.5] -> 30.7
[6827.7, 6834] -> 29.2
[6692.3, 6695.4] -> 30.2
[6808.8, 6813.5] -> 29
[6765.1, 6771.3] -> 29.3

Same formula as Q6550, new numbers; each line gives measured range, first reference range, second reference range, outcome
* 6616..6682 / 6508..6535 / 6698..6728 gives -0.4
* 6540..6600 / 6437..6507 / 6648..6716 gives 1.7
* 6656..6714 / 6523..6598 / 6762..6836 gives -0.9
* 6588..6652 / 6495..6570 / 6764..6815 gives -1.2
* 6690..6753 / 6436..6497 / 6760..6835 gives -0.2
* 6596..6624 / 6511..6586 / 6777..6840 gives -0.6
